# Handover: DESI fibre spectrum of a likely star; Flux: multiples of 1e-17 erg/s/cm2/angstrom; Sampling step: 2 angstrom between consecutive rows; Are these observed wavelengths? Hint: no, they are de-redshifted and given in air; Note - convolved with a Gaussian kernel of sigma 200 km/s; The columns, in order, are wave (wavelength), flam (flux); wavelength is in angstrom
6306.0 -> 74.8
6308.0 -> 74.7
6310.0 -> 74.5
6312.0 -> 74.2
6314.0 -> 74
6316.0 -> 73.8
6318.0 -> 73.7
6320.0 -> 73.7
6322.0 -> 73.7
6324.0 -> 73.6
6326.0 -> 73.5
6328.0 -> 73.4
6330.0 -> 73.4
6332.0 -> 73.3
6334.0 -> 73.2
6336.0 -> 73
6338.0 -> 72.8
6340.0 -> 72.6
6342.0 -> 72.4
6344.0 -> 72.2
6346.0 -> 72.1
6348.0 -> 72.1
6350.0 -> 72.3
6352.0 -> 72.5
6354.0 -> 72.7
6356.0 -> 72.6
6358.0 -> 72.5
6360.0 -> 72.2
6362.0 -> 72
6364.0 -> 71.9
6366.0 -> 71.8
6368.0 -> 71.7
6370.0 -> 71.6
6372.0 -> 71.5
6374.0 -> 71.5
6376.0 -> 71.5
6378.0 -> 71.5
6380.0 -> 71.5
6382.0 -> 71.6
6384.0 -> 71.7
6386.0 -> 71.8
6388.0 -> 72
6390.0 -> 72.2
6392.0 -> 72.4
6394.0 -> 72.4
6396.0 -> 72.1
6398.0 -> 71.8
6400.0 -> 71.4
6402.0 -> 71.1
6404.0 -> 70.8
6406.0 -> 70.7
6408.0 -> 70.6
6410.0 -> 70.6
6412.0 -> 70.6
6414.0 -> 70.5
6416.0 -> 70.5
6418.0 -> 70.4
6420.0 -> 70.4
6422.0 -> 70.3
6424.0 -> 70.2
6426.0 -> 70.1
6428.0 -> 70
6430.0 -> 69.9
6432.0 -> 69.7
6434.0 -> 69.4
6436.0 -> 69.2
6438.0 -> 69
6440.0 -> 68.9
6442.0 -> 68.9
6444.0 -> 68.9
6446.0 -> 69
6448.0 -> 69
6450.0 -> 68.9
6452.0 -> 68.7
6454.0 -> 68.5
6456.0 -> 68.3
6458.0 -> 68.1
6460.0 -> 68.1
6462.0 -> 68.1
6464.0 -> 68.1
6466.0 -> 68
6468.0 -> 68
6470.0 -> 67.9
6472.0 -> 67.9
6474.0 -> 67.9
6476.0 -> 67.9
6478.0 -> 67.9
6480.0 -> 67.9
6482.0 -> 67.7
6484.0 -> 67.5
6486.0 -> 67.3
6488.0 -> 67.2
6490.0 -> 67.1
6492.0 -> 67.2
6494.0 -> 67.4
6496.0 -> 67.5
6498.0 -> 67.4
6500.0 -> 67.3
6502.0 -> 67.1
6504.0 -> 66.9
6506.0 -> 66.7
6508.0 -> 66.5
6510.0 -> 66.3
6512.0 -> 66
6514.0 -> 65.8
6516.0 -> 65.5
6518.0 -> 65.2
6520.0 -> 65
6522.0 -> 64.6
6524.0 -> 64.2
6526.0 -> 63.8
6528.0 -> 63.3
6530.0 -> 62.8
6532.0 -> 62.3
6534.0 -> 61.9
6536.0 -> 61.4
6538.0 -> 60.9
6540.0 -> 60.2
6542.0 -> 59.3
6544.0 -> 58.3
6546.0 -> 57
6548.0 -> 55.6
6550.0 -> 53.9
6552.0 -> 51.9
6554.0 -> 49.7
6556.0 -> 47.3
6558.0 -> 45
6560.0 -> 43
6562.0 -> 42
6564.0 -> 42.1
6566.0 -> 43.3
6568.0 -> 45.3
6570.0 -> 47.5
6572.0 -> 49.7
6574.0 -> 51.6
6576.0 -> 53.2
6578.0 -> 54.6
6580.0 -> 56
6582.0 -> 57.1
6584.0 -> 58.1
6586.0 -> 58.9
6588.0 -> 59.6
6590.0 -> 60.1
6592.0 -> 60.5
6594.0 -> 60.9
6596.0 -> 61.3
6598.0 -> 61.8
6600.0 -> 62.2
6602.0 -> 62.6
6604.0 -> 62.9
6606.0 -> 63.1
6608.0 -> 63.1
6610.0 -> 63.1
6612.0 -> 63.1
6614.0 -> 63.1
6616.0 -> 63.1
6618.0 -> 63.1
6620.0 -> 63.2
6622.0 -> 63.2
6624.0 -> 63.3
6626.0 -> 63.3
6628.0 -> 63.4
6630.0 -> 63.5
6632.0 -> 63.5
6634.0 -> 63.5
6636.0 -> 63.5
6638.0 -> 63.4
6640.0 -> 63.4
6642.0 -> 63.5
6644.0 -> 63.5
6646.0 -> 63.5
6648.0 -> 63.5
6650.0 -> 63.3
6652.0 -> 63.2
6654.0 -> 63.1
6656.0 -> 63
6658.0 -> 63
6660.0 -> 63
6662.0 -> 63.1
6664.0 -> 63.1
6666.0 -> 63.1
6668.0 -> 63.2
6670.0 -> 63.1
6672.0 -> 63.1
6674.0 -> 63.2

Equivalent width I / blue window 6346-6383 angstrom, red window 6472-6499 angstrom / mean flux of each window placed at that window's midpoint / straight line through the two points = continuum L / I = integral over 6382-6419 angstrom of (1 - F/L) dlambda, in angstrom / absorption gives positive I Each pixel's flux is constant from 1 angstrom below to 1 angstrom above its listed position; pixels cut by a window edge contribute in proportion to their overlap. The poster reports -0.4 angstrom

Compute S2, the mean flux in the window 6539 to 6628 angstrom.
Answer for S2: 56.6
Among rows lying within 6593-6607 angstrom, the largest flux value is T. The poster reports 63.1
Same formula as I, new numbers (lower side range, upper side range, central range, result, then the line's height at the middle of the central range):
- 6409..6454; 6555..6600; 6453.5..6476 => -0.76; 65.8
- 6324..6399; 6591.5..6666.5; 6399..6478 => 0.31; 69.6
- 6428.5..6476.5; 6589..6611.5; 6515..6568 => 6.88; 64.6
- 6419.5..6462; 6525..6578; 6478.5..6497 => -1.45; 62.6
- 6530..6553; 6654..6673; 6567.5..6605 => 1.92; 60.3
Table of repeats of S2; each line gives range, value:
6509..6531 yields 64.8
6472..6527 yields 66.6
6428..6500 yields 68.3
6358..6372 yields 71.9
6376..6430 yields 71.1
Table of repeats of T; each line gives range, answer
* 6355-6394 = 72.6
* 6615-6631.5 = 63.5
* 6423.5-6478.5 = 70.2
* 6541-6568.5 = 59.3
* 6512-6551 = 66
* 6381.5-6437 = 72.4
